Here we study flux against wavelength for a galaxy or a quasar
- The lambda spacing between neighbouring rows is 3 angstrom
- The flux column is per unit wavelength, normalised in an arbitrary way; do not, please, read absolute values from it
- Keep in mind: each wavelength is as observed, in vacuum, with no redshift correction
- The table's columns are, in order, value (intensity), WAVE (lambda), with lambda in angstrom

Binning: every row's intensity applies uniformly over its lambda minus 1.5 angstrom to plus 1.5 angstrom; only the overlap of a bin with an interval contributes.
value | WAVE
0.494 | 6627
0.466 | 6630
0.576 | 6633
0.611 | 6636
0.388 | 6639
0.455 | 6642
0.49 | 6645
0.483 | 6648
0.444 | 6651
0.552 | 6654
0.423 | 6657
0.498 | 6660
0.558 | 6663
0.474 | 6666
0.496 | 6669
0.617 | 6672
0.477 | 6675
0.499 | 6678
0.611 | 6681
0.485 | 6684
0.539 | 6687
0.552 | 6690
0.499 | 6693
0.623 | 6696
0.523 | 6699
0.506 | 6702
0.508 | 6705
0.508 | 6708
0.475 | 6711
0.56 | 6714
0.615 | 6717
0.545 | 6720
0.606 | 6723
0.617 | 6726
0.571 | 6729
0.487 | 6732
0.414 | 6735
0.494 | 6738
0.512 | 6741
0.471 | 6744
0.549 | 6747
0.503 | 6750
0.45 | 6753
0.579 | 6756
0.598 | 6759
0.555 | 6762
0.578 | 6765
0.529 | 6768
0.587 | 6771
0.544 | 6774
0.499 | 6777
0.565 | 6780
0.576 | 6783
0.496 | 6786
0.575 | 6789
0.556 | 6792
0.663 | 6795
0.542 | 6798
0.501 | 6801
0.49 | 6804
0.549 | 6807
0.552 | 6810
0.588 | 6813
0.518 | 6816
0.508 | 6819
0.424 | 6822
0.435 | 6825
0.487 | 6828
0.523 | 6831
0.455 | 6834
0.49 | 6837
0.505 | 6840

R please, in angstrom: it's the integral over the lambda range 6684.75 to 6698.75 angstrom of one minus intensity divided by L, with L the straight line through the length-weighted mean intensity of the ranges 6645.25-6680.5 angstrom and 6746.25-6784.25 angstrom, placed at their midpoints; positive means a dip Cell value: -0.8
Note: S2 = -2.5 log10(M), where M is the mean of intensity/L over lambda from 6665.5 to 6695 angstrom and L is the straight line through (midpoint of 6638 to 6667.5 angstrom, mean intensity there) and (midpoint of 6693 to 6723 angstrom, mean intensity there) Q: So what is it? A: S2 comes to -0.04 mag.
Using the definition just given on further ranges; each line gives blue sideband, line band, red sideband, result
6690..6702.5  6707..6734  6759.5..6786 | -0.01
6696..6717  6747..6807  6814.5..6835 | -0.10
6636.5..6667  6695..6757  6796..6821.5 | -0.05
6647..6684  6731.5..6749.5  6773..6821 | 0.09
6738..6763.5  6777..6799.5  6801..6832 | -0.10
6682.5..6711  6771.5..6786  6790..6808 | 0.00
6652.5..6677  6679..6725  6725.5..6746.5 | -0.07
